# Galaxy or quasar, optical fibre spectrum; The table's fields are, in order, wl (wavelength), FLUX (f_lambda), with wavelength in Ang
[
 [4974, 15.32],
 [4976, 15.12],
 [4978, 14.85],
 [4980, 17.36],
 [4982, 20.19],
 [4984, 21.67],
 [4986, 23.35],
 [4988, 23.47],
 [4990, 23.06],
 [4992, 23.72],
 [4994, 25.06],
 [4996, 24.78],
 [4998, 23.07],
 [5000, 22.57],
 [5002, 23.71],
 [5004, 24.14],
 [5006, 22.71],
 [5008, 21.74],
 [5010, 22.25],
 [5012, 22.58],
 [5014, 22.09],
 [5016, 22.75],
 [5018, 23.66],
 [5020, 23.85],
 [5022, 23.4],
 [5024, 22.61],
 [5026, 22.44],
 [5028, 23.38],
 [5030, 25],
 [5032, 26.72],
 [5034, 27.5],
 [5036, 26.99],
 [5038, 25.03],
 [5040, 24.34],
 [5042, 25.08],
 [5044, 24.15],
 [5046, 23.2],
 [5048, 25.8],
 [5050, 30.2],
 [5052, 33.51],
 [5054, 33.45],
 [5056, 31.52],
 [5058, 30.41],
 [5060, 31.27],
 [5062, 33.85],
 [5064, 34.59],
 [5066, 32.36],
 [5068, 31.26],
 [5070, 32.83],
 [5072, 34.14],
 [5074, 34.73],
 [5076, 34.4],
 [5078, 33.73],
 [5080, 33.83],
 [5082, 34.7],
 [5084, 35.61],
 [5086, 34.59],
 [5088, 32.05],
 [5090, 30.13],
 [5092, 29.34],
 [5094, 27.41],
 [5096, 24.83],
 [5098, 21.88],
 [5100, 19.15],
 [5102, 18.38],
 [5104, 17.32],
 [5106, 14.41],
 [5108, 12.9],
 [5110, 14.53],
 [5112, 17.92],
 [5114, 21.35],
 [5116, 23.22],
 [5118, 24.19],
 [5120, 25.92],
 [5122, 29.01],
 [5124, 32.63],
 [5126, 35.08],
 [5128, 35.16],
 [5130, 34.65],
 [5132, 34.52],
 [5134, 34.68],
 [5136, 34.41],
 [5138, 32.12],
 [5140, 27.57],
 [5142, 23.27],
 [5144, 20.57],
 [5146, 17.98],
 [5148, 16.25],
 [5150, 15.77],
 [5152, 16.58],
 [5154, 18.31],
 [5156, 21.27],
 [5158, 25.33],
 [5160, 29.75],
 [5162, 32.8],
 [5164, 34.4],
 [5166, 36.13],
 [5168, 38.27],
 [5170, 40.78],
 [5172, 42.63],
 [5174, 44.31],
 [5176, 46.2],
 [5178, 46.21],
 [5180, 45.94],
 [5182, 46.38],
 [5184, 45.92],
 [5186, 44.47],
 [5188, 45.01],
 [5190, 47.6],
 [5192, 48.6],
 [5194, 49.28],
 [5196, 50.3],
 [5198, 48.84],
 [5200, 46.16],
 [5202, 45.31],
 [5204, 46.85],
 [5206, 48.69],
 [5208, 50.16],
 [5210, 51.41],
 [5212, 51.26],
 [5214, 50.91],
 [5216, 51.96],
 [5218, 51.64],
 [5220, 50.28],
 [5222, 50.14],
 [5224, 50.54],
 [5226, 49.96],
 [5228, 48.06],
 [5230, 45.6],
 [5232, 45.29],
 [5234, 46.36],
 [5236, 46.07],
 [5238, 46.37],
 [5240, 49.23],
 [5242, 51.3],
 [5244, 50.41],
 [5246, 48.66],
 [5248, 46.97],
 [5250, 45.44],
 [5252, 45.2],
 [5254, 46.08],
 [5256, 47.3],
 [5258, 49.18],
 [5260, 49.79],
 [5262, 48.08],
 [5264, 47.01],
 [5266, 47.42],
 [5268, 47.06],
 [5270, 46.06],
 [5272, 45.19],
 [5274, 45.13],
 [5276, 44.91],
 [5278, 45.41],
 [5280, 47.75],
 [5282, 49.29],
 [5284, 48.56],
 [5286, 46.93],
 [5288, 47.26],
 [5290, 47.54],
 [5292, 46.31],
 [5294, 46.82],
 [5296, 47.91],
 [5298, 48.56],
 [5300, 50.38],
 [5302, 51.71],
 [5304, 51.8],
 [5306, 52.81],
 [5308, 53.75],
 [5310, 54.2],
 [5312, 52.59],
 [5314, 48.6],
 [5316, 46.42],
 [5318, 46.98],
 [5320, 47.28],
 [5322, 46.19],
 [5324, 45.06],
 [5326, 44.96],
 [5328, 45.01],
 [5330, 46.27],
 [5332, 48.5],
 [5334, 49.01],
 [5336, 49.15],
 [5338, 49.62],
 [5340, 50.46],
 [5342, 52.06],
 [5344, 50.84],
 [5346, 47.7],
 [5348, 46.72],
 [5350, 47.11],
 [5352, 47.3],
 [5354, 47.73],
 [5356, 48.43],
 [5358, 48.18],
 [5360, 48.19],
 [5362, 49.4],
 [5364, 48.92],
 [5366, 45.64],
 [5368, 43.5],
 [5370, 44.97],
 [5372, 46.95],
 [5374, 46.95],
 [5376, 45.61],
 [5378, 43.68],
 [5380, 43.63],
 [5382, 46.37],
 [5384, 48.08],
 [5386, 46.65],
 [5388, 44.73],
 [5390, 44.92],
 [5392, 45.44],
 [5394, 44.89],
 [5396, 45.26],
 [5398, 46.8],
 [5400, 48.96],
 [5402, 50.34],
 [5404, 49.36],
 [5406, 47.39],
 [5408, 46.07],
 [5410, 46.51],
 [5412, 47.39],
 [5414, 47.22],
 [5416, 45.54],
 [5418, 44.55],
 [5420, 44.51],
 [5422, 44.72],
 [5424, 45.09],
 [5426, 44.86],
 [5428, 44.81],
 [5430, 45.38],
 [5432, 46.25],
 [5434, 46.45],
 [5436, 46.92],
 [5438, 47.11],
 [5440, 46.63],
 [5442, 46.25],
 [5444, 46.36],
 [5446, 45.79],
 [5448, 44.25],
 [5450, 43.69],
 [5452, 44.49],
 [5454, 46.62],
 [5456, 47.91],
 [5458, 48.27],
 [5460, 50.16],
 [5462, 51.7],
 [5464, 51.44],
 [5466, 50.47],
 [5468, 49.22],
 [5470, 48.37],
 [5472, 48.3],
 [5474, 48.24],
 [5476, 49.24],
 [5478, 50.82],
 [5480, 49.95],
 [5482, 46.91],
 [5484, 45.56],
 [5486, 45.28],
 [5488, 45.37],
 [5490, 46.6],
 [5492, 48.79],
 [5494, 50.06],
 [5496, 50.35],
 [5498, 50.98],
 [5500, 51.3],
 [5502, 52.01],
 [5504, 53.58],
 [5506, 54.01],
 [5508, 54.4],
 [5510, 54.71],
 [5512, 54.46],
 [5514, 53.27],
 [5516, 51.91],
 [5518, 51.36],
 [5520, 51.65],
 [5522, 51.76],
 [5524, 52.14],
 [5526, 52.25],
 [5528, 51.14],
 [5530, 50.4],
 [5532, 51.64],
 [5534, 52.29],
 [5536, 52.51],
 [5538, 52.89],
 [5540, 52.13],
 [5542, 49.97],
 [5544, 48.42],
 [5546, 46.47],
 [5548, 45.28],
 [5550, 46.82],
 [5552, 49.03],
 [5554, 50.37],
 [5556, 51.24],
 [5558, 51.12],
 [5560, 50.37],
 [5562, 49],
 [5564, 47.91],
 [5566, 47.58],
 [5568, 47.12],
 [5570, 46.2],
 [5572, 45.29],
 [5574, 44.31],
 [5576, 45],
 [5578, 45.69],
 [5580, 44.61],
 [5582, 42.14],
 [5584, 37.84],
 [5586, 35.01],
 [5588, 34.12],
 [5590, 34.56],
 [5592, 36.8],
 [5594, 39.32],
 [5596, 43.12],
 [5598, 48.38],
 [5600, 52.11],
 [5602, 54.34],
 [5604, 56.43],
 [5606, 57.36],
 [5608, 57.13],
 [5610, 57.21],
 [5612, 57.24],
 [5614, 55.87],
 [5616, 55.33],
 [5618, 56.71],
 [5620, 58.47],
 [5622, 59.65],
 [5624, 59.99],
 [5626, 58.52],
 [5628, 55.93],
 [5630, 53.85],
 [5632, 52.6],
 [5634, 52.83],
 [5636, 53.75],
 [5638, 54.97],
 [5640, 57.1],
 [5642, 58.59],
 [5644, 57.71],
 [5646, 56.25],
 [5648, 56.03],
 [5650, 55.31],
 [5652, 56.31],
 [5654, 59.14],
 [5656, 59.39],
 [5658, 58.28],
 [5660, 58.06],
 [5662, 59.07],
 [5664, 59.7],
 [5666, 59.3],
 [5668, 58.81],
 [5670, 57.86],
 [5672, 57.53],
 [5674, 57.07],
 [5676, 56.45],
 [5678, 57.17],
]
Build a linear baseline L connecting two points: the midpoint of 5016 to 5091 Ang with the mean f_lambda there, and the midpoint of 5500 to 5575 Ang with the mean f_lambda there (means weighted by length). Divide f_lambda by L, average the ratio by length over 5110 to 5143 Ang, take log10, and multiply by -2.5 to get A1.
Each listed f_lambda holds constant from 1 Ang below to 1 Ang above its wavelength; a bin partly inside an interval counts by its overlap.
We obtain 0.14 mag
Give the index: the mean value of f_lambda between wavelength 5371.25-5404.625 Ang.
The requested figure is 46.4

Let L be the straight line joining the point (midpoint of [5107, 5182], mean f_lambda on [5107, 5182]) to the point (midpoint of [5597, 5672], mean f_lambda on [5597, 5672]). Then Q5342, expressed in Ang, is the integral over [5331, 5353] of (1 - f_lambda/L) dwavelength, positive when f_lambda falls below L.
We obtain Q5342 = -4.64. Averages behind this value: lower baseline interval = 29.5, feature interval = 49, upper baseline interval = 56.6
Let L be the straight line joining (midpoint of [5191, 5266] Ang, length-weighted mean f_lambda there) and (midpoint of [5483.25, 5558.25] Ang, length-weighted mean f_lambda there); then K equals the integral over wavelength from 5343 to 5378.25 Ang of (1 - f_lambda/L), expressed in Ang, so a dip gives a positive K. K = 1.6 Ang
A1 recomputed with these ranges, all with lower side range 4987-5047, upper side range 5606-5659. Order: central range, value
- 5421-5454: 0.02 mag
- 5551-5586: 0.15 mag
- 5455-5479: -0.04 mag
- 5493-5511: -0.06 mag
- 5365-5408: -0.06 mag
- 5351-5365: -0.15 mag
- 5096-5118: 0.46 mag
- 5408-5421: -0.02 mag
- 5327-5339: -0.18 mag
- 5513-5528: -0.03 mag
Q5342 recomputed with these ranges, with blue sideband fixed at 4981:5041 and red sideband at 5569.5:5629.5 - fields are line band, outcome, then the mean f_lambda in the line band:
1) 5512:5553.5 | -4.0 Ang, 50.8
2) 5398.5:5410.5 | -2.2 Ang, 48.1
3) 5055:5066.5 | -2.9 Ang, 32.3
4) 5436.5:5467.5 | -3.3 Ang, 47.4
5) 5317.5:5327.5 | -2.4 Ang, 46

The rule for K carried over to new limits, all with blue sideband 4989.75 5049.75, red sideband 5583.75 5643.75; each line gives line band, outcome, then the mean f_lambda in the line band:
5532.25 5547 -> -0.7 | 50.7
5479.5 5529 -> -4.4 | 50.8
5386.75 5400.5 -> -1.4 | 45.8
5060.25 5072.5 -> -3.2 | 33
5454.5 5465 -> -1.2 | 49.7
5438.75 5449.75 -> -0.5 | 45.7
